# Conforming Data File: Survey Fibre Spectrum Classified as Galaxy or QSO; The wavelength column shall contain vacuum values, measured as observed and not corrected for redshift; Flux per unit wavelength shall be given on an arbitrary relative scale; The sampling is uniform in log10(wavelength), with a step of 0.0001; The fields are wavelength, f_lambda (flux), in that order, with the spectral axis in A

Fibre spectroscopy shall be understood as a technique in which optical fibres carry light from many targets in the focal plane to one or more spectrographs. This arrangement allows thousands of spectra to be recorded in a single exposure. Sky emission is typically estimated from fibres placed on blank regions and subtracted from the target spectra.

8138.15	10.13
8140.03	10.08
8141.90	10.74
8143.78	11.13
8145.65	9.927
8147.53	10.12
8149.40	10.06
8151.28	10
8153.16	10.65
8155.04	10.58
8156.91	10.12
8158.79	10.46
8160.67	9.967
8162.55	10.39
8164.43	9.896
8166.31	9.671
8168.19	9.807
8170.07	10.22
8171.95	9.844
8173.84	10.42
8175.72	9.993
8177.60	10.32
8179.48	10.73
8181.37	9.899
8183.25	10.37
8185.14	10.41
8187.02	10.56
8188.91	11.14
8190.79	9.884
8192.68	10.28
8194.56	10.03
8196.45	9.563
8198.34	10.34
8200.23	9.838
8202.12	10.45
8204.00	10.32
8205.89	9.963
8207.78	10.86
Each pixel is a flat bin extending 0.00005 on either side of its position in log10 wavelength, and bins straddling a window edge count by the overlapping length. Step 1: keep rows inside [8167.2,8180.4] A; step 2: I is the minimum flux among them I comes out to 9.807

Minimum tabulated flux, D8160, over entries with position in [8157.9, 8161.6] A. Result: 9.967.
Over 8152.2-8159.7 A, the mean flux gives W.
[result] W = 10.5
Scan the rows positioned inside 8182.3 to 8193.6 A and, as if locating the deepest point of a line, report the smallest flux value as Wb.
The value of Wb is 9.884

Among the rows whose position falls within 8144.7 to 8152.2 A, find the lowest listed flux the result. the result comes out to 9.927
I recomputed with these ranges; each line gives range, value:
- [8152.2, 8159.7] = 10.12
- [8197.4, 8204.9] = 9.838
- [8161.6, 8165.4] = 9.896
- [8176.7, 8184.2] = 9.899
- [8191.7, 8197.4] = 9.563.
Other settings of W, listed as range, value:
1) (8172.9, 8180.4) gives 10.4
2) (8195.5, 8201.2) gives 9.9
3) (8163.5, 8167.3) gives 9.79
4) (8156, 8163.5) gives 10.2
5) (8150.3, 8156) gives 10.4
